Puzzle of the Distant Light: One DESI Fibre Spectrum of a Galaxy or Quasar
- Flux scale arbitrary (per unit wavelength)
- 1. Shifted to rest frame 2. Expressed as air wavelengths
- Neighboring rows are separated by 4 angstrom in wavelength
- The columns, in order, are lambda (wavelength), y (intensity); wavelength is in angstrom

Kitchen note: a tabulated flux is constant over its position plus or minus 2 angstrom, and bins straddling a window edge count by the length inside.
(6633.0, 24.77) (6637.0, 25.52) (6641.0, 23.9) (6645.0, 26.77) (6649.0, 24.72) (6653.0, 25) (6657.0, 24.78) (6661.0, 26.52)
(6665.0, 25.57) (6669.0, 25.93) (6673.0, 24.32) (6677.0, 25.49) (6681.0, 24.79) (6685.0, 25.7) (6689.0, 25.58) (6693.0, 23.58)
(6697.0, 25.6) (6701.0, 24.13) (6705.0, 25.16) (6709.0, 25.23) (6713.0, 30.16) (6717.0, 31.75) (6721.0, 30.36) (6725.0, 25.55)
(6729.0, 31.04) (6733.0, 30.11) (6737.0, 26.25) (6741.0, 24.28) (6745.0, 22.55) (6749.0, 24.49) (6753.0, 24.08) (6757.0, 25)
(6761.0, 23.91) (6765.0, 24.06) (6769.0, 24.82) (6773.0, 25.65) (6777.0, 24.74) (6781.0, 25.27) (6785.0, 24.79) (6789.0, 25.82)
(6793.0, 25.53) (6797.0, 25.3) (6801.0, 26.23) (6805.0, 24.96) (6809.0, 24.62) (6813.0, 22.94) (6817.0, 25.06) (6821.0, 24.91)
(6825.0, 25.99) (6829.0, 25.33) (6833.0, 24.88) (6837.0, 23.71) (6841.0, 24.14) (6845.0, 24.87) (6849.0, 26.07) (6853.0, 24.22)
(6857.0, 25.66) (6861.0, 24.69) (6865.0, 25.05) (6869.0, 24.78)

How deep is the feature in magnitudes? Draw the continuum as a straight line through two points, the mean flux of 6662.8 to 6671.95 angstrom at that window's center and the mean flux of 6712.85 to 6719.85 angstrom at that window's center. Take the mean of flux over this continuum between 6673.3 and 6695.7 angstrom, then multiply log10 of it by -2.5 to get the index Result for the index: 0.10 mag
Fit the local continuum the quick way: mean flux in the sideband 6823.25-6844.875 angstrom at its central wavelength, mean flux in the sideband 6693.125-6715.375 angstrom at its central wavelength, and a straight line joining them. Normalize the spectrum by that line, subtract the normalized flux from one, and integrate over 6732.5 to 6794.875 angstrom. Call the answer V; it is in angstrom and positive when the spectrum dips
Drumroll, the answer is 1.1 angstrom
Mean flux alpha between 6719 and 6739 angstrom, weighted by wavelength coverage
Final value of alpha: 28.7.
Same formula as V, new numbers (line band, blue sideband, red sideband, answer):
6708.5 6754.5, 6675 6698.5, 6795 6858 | -4.0 angstrom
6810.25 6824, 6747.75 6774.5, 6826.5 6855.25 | 0.1 angstrom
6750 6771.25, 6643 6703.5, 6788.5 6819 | 0.6 angstrom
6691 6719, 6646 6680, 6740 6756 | -2.2 angstrom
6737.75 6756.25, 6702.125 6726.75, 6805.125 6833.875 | 2.0 angstrom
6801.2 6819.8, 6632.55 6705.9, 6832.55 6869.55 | 0.2 angstrom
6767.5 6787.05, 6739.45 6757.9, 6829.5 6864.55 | -0.7 angstrom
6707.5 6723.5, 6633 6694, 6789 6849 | -2.7 angstrom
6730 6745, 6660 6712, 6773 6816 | -0.8 angstrom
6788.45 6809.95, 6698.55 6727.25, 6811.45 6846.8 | 0.0 angstrom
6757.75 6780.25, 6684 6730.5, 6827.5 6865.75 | 1.2 angstrom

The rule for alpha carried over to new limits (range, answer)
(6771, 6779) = 25.2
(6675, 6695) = 25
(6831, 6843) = 24.2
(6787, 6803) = 25.7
